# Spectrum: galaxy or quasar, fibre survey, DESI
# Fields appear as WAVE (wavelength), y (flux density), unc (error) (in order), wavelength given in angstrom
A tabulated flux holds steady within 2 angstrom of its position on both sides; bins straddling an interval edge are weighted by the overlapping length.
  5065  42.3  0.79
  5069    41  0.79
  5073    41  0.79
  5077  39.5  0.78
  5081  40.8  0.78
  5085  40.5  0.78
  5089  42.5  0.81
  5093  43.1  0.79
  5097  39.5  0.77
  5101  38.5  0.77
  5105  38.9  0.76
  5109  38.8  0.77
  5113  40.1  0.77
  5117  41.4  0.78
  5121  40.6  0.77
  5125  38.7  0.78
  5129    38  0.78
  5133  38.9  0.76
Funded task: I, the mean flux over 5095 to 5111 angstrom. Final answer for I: 38.9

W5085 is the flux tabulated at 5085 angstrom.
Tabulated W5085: 40.5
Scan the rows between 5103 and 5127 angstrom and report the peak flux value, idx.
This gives 41.4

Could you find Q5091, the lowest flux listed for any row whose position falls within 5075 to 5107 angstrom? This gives 38.5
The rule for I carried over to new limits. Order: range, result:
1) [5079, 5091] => 41.3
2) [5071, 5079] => 40.2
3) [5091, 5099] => 41.3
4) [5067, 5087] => 40.6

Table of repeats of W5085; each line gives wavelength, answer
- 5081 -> 40.8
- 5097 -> 39.5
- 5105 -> 38.9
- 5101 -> 38.5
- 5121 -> 40.6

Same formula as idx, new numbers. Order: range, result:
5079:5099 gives 43.1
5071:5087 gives 41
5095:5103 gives 39.5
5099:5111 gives 38.9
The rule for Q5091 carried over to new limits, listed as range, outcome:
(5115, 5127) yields 38.7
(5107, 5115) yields 38.8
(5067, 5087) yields 39.5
